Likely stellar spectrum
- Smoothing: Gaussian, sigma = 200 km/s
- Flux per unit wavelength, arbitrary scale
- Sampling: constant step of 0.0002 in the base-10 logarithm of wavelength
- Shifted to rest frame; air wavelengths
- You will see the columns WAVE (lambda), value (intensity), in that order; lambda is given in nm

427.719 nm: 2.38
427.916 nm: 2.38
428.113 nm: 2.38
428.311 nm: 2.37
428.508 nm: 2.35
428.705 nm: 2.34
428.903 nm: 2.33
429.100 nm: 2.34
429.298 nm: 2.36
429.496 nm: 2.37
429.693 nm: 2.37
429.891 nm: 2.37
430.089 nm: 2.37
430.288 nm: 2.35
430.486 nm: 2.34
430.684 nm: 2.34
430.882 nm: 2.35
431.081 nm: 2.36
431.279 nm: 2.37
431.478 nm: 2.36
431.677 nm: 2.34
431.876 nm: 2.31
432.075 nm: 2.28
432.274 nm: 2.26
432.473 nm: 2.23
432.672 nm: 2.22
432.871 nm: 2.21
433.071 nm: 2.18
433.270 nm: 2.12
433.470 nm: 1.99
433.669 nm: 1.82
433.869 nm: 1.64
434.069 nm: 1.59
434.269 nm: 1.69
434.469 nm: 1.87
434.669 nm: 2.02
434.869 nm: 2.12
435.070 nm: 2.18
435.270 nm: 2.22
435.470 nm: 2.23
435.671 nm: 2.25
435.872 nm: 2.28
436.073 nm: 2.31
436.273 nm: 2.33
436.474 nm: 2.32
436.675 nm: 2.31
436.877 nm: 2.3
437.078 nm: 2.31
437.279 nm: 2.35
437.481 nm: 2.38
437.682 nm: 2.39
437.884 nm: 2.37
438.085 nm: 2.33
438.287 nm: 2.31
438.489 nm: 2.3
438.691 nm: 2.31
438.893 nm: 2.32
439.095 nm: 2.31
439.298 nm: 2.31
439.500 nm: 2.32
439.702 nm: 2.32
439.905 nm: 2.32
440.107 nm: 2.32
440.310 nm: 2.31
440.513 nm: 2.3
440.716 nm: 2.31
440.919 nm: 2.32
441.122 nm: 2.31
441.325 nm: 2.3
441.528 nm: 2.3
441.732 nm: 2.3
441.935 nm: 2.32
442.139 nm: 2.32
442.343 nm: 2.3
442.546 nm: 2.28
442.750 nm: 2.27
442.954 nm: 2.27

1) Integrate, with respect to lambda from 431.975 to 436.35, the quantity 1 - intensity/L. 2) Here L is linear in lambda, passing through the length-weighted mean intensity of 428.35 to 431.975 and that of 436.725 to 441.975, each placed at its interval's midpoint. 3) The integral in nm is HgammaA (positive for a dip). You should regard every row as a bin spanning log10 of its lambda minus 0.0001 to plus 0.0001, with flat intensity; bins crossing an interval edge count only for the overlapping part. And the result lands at 0.46 nm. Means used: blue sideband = 2.35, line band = 2.09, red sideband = 2.32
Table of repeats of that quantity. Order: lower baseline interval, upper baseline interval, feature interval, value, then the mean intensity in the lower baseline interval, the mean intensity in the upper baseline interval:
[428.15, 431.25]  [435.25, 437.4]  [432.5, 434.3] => 0.28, 2.35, 2.29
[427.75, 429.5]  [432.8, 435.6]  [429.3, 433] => -0.22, 2.36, 1.99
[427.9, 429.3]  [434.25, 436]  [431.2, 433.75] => 0.01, 2.35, 2.12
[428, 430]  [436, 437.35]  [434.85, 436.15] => 0.05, 2.36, 2.32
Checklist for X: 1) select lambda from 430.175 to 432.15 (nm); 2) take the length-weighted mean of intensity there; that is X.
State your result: 2.34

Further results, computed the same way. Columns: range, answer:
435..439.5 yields 2.31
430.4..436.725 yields 2.17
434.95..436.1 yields 2.24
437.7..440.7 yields 2.32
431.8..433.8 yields 2.15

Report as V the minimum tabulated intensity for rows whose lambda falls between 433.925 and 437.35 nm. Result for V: 1.59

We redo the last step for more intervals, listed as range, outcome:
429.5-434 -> 1.64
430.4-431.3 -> 2.34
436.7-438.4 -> 2.3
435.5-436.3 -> 2.25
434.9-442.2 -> 2.18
